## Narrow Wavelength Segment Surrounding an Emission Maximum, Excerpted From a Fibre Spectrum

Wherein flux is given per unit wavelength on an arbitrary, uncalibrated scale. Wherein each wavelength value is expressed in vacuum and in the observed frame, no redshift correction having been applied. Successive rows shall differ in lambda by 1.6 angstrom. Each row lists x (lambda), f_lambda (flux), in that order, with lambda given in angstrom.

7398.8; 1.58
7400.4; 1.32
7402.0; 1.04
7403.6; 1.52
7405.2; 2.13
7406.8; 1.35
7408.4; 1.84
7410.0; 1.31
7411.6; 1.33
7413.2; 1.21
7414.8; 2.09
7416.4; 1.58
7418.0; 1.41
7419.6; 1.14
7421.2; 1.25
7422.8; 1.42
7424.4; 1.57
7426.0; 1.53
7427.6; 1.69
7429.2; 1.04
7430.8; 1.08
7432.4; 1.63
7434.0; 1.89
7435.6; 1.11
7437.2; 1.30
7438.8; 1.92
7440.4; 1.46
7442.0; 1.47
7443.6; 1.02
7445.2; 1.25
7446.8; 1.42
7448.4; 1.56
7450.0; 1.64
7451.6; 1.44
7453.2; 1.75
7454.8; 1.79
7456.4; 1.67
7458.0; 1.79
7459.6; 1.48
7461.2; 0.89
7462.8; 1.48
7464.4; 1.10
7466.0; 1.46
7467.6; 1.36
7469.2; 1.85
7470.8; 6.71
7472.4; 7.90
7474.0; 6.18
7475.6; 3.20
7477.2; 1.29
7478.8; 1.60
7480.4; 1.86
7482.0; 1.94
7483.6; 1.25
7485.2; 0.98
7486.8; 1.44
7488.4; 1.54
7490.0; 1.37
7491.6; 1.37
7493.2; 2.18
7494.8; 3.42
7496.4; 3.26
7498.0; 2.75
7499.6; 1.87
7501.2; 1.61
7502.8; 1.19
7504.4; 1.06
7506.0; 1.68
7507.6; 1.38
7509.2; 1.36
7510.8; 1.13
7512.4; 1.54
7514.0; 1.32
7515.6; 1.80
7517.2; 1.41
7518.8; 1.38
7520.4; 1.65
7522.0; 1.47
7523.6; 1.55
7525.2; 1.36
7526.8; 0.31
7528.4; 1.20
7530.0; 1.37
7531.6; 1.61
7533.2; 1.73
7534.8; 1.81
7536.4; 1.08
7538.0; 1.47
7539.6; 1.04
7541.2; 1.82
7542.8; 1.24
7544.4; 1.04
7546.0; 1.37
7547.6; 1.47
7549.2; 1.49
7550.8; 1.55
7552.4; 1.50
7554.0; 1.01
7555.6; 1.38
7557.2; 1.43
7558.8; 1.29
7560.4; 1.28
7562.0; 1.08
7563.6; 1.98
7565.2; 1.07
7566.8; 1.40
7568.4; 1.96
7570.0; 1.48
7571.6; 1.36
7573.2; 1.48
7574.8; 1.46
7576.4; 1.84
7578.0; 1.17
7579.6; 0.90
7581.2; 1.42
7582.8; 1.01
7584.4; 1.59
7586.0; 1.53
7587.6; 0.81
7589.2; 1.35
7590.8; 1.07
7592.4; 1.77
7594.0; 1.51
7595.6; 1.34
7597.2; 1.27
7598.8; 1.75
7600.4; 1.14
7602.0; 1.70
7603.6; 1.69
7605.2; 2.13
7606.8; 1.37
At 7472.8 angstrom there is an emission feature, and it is H-alpha 6563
